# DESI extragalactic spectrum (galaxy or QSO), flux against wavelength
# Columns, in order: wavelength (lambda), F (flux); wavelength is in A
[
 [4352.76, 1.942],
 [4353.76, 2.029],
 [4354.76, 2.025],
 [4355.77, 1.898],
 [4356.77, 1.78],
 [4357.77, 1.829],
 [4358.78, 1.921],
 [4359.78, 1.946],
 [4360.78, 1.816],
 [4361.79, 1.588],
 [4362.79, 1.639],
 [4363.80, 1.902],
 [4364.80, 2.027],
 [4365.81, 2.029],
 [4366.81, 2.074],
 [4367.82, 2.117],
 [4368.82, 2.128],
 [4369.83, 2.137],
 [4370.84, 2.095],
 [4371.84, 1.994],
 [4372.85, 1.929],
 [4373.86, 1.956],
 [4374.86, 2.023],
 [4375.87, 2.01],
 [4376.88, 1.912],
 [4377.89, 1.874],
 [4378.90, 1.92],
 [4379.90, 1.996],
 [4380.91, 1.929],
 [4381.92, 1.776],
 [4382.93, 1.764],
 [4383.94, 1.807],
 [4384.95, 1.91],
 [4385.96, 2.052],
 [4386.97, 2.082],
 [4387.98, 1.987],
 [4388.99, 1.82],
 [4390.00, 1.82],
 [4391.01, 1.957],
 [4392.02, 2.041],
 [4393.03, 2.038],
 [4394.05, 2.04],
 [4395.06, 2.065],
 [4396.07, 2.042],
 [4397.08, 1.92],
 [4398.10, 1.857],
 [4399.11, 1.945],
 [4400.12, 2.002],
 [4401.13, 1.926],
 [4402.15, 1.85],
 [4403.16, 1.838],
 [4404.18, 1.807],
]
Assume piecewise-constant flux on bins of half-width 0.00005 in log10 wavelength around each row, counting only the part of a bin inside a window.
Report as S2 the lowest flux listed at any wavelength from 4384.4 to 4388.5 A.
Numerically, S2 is 1.91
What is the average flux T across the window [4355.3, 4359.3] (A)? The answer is 1.86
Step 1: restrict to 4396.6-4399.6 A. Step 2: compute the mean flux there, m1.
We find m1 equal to 1.9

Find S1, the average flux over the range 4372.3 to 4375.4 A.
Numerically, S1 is 1.97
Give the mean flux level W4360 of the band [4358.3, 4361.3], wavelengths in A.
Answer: 1.89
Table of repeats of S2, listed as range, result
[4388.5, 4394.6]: 1.82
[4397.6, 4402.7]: 1.85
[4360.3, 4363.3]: 1.588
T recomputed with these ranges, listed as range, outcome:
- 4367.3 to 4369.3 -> 2.12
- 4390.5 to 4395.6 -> 2.03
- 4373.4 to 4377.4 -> 1.98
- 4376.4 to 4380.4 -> 1.93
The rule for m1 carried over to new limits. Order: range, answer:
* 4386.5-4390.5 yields 1.93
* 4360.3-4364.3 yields 1.73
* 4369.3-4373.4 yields 2.03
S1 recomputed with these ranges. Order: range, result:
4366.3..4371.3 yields 2.11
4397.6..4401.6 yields 1.94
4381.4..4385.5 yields 1.82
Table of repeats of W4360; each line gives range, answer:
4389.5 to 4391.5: 1.89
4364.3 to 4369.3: 2.08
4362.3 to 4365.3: 1.86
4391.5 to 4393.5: 2.04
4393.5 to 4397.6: 2.01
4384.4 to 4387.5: 2.01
